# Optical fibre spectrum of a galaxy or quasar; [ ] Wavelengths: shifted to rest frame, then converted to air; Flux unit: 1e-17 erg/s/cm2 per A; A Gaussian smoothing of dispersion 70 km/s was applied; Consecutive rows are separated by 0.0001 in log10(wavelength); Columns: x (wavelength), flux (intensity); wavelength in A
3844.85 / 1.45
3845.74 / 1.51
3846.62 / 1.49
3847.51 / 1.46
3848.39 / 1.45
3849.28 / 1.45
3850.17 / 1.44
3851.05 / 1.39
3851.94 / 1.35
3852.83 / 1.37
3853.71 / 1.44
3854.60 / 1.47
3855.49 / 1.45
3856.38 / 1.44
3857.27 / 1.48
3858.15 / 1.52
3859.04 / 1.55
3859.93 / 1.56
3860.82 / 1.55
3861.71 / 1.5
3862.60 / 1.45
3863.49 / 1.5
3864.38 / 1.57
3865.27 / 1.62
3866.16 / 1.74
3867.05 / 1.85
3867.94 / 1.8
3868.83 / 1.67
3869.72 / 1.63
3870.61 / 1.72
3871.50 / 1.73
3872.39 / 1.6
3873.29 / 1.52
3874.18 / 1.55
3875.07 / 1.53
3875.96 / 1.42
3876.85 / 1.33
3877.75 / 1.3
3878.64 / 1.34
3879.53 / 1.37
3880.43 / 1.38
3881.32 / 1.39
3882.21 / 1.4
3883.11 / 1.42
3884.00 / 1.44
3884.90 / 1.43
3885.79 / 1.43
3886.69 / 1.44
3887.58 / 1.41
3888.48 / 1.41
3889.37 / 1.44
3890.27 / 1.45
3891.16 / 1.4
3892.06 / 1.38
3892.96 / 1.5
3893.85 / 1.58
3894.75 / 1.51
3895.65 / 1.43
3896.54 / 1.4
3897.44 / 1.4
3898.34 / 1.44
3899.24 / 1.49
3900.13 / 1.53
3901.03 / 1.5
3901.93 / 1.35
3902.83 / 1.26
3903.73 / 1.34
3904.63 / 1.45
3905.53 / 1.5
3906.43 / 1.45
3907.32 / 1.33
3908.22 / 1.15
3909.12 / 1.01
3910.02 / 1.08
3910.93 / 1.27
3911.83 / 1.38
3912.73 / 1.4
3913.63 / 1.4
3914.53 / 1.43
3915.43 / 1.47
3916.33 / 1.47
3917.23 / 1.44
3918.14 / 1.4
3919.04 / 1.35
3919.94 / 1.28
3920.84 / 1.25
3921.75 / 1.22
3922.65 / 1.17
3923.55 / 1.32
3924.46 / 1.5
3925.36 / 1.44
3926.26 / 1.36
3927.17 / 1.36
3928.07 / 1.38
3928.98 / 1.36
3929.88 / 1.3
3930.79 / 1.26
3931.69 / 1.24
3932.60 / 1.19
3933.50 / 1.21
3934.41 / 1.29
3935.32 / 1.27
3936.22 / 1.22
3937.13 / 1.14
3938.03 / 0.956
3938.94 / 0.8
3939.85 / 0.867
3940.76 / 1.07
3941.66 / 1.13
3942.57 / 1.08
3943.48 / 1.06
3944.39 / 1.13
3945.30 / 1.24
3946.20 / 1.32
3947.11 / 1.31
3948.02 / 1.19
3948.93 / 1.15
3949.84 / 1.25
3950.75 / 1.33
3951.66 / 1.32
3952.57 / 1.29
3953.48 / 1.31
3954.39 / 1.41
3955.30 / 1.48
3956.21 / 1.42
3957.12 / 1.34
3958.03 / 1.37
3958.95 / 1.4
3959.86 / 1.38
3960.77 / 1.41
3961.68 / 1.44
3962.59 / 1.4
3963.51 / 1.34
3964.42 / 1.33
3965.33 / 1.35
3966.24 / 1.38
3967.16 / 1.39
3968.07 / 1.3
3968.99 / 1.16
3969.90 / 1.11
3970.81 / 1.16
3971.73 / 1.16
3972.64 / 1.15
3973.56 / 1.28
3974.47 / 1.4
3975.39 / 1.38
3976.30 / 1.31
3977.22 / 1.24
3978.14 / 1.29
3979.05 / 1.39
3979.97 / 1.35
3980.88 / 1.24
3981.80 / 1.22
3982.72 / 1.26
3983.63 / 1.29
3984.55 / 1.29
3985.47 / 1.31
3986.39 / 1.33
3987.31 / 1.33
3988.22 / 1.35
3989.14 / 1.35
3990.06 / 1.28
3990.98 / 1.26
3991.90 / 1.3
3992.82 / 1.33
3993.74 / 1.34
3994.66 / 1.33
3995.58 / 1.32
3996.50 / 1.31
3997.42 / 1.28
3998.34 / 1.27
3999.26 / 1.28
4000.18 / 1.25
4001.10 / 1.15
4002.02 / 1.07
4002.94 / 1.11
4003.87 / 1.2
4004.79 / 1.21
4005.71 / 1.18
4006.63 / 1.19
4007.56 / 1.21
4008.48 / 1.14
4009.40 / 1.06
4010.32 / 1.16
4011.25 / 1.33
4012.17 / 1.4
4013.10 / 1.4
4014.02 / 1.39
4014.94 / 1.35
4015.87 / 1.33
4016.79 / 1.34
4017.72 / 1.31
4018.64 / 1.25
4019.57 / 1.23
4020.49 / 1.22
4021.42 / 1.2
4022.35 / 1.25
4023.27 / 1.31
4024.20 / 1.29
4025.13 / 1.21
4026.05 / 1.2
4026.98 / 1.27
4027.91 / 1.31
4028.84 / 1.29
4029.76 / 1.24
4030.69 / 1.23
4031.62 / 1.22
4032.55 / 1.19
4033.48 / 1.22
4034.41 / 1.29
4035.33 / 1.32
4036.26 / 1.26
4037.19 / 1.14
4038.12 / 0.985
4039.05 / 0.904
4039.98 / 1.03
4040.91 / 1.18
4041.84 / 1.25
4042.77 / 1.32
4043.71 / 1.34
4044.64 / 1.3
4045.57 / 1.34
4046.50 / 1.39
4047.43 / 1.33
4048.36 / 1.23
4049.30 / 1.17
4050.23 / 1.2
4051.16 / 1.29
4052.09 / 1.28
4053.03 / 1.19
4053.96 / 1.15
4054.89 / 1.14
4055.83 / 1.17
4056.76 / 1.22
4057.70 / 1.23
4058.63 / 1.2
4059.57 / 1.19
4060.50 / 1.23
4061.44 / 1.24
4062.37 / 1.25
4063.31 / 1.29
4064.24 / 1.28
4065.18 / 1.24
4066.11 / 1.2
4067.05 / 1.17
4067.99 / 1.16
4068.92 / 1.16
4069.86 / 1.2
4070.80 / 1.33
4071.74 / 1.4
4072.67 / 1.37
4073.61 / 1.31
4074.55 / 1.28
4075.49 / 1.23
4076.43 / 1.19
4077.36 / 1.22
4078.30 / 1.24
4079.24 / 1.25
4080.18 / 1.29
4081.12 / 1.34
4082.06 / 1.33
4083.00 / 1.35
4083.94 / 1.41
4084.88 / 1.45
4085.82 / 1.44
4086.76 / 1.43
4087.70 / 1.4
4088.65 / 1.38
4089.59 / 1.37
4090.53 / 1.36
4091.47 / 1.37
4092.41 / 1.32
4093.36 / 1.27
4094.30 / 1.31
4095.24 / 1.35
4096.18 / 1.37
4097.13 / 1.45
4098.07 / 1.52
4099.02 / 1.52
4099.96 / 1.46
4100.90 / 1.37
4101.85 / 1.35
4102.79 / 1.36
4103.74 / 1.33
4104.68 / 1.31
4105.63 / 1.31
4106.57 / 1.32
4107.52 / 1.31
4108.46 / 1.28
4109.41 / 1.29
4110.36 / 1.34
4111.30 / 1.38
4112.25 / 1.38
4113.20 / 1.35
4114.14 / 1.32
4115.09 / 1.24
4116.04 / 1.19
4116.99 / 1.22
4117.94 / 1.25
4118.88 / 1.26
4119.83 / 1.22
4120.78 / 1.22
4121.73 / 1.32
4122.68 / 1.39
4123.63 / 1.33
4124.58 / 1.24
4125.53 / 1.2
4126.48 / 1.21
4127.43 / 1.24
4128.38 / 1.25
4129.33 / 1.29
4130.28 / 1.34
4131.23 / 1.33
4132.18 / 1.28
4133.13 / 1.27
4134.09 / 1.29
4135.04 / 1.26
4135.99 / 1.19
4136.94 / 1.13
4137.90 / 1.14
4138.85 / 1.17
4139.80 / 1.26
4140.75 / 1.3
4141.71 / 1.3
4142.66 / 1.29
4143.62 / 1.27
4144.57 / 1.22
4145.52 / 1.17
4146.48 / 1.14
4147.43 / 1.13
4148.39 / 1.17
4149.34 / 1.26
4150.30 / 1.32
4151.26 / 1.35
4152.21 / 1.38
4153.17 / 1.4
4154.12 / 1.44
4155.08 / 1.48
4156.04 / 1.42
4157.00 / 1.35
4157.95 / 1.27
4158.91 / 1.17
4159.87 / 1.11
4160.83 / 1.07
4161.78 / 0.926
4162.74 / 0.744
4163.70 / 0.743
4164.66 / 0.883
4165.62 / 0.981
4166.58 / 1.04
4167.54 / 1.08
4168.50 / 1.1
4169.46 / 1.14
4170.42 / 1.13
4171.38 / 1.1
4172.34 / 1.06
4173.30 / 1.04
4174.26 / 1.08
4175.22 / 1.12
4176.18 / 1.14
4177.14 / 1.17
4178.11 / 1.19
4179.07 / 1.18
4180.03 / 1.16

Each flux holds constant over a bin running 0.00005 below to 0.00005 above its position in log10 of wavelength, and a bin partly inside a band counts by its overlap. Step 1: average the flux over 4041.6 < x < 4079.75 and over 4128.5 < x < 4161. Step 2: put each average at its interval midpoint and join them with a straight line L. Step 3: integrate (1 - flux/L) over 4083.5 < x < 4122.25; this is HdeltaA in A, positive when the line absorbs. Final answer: -2.7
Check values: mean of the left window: 1.25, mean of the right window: 1.27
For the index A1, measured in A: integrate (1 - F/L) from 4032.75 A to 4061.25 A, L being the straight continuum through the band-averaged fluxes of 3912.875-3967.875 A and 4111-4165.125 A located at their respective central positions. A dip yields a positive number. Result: 1.0 A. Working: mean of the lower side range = 1.29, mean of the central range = 1.22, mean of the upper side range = 1.24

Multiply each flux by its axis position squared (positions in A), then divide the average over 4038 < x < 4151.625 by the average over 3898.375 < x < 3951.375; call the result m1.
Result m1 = 1.09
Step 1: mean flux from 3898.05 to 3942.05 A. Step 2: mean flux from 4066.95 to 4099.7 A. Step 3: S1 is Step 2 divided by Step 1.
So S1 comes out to 1.0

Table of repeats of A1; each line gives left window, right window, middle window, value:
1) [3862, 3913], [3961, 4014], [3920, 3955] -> 3.4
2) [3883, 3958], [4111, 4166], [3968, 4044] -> 2.0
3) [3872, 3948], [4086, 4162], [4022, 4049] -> 1.6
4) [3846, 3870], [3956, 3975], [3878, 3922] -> 1.7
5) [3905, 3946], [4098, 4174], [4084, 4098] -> -1.6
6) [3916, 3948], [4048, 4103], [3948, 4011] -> -1.4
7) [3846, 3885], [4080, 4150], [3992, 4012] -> 2.4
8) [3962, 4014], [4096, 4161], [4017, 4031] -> 0.2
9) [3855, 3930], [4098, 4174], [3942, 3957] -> 1.3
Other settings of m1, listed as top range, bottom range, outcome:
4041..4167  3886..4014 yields 1.05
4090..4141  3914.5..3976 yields 1.11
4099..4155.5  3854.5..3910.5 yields 0.99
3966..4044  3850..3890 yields 0.90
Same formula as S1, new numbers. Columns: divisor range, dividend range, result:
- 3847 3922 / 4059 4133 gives 0.90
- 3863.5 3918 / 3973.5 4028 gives 0.88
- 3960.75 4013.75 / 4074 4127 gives 1.04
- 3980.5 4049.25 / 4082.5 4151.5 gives 1.04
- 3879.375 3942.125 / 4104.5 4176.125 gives 0.91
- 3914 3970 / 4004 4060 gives 0.96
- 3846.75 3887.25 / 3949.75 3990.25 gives 0.88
